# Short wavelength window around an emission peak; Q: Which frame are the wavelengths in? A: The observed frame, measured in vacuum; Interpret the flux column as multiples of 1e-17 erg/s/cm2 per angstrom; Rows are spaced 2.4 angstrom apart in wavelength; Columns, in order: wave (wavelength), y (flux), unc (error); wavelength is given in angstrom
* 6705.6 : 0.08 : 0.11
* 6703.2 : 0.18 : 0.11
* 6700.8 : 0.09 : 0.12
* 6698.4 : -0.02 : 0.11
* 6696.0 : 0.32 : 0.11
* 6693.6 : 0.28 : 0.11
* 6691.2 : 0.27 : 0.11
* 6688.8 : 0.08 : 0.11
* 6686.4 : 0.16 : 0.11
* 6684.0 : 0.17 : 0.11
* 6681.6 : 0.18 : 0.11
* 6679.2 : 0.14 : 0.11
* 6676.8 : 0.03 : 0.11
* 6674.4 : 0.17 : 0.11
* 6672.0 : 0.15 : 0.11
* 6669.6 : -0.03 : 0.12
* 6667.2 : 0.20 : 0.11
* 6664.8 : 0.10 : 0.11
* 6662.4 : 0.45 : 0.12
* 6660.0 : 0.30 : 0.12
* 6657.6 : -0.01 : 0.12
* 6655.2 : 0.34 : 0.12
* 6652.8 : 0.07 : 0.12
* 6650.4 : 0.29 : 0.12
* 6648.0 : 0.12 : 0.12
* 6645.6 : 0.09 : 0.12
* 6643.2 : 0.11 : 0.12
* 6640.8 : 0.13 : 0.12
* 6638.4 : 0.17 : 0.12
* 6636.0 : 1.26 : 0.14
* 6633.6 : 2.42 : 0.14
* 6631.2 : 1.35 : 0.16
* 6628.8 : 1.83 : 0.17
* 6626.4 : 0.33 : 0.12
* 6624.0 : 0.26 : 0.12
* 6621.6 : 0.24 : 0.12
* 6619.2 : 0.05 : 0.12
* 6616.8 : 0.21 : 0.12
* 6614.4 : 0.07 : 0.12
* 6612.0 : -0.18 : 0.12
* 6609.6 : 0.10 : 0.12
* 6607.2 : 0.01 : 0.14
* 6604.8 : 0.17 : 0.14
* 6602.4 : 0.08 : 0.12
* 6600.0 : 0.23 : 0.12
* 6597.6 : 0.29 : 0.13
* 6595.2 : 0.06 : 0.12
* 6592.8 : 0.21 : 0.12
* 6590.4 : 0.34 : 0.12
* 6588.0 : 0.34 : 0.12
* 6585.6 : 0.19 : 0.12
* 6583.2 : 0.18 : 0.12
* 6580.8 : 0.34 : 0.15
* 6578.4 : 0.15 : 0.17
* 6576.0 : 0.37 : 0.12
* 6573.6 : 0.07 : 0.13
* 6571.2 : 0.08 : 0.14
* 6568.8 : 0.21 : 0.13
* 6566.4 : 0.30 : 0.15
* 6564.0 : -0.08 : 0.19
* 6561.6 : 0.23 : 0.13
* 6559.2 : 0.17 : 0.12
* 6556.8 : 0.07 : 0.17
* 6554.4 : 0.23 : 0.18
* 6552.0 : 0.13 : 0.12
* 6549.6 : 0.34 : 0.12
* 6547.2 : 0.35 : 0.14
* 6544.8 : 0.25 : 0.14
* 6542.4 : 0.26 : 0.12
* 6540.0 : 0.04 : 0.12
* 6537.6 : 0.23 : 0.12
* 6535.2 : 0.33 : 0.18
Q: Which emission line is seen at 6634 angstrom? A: [O II] 3727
